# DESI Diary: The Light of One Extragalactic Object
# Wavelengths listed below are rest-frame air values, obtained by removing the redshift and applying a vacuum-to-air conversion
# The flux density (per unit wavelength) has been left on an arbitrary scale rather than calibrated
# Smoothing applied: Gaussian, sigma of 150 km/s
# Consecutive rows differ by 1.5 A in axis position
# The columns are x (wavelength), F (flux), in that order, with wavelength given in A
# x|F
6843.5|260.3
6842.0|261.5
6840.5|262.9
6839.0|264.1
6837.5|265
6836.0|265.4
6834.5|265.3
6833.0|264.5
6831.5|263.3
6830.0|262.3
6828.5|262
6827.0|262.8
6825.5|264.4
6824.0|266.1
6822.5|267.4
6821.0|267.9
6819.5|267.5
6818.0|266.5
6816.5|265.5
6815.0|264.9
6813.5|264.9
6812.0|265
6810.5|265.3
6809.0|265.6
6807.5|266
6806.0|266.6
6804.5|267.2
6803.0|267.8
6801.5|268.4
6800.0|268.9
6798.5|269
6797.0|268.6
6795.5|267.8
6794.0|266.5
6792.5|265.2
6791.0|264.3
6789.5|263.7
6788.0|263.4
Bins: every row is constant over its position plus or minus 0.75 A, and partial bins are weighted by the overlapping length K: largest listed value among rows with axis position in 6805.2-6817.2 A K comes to 266.6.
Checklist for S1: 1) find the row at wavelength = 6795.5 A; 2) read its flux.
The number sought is 267.8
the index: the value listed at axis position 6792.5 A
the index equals 265.2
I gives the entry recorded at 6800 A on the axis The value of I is 268.9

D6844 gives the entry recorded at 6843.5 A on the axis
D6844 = 260.3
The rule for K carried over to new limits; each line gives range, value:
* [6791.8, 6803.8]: 269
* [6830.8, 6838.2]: 265.4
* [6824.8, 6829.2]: 264.4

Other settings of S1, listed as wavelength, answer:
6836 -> 265.4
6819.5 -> 267.5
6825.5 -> 264.4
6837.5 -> 265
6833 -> 264.5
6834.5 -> 265.3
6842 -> 261.5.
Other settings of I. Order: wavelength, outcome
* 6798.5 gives 269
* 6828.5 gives 262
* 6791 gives 264.3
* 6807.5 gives 266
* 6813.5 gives 264.9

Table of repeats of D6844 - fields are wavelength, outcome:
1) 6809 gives 265.6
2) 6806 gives 266.6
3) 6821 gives 267.9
